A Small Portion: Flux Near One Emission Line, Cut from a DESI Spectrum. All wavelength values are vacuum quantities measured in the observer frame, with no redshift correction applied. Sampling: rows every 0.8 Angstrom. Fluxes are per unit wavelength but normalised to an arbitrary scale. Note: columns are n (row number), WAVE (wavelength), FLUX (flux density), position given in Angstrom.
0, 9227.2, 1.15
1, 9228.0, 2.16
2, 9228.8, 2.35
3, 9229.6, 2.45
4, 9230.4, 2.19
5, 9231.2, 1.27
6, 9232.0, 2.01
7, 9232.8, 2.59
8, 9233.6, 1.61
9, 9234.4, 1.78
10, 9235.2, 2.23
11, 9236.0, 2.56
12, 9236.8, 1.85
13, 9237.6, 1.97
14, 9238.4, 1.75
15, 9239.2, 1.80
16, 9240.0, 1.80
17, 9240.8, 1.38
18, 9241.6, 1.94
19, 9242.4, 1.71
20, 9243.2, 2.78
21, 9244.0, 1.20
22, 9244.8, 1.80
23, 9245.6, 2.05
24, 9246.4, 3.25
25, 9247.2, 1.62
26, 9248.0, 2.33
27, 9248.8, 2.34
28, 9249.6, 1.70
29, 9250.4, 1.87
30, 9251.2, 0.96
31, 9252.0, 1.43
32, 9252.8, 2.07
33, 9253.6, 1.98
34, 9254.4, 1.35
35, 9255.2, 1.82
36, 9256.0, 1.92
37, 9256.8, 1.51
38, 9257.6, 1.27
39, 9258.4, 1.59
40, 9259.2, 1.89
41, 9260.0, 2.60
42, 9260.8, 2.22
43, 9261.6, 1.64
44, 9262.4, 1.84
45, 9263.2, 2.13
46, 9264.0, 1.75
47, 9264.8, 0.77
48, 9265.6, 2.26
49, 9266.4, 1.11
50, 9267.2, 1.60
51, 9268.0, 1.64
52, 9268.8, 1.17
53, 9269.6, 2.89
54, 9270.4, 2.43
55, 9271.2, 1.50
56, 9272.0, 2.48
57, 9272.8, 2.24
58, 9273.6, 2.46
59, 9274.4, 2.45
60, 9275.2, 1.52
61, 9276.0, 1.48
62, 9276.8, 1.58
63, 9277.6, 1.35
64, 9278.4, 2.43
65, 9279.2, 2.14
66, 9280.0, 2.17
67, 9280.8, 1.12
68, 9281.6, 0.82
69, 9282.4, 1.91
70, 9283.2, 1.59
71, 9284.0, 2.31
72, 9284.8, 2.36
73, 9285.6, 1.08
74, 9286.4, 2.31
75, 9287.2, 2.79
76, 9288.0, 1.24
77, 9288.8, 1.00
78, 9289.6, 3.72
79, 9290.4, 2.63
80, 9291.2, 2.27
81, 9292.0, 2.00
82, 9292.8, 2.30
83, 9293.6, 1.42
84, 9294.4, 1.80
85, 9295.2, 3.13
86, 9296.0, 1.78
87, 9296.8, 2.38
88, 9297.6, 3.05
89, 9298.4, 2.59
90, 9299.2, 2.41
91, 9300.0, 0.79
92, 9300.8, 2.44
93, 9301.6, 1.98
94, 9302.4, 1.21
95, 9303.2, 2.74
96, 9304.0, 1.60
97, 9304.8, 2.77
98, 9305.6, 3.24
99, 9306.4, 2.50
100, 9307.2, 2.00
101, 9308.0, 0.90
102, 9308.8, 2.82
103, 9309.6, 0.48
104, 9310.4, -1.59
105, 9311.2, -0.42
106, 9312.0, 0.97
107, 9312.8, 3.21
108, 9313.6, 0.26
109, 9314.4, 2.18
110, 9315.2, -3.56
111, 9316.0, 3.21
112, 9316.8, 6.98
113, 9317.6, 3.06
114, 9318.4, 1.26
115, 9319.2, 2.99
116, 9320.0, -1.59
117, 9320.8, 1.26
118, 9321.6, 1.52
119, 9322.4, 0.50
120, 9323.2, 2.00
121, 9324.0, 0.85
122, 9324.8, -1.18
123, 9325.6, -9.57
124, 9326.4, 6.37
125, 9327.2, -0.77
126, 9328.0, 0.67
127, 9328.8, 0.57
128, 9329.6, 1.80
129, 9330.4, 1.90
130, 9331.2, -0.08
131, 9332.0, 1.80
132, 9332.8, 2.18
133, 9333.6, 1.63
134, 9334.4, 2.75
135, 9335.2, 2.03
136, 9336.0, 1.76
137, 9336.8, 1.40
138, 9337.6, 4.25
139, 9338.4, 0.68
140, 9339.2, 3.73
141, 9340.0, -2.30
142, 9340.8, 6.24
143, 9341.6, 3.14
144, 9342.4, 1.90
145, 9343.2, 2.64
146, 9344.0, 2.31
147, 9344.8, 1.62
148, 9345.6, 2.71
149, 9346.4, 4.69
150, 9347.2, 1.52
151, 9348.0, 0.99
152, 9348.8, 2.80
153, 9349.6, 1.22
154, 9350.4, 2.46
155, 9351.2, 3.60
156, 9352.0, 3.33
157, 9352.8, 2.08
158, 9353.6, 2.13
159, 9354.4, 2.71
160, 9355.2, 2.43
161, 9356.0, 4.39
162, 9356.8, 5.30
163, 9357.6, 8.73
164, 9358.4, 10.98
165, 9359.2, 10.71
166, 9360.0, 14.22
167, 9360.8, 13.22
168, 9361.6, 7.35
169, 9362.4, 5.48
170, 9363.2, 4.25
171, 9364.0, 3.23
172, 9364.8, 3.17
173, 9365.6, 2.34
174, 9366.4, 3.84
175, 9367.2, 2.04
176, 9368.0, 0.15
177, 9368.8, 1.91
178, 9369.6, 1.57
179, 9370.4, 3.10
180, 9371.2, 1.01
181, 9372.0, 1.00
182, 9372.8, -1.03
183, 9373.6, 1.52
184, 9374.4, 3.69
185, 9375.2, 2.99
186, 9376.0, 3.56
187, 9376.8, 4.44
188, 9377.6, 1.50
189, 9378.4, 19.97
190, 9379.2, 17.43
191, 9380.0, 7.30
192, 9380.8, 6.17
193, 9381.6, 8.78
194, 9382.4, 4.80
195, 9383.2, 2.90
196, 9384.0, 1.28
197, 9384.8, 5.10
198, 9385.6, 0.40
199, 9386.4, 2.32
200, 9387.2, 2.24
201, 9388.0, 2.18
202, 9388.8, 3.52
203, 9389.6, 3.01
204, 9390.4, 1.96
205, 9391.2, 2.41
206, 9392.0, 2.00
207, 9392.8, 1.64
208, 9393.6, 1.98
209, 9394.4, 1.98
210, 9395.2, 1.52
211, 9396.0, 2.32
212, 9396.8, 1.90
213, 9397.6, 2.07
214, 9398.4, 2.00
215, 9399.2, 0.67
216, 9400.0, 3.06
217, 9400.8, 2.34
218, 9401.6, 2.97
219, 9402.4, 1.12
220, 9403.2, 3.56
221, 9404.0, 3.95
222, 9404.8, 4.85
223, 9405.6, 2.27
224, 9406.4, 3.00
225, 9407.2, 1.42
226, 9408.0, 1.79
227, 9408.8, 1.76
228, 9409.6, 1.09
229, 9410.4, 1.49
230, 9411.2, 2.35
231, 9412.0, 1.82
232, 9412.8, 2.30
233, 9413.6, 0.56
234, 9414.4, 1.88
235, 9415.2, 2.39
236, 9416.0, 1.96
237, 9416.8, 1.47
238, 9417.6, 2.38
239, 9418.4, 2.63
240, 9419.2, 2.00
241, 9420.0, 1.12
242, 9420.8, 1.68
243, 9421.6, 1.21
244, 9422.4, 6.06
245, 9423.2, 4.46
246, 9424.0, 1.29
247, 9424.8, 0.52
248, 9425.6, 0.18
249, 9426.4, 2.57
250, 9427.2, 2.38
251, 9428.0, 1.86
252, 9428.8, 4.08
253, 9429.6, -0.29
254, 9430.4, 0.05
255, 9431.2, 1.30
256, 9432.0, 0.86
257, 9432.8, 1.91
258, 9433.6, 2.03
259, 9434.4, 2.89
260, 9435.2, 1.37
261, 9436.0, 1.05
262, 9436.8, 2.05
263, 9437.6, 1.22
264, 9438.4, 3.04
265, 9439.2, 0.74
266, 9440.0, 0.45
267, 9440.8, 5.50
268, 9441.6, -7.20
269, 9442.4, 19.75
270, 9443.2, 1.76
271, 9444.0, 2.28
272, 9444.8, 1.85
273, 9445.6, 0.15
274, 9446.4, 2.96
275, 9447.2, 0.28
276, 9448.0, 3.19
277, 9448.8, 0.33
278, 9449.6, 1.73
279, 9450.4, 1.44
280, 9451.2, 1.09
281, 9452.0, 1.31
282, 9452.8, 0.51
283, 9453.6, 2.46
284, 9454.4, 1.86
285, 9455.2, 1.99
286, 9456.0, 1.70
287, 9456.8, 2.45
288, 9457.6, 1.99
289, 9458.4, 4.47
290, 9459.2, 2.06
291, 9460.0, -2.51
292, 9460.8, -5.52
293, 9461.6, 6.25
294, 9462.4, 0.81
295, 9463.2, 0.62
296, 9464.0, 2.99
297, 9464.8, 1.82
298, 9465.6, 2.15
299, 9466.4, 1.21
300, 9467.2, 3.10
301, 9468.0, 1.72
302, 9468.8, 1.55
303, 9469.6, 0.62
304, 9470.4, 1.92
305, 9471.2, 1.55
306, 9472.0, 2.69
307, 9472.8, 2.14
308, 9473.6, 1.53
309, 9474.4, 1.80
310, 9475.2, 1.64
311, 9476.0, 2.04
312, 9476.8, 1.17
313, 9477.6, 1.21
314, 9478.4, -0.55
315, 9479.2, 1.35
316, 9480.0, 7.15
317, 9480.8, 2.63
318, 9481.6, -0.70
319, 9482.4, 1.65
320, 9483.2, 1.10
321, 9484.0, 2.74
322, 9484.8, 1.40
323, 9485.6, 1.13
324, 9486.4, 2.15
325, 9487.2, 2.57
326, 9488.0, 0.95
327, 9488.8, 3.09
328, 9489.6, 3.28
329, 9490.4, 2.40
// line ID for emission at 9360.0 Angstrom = [S II]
